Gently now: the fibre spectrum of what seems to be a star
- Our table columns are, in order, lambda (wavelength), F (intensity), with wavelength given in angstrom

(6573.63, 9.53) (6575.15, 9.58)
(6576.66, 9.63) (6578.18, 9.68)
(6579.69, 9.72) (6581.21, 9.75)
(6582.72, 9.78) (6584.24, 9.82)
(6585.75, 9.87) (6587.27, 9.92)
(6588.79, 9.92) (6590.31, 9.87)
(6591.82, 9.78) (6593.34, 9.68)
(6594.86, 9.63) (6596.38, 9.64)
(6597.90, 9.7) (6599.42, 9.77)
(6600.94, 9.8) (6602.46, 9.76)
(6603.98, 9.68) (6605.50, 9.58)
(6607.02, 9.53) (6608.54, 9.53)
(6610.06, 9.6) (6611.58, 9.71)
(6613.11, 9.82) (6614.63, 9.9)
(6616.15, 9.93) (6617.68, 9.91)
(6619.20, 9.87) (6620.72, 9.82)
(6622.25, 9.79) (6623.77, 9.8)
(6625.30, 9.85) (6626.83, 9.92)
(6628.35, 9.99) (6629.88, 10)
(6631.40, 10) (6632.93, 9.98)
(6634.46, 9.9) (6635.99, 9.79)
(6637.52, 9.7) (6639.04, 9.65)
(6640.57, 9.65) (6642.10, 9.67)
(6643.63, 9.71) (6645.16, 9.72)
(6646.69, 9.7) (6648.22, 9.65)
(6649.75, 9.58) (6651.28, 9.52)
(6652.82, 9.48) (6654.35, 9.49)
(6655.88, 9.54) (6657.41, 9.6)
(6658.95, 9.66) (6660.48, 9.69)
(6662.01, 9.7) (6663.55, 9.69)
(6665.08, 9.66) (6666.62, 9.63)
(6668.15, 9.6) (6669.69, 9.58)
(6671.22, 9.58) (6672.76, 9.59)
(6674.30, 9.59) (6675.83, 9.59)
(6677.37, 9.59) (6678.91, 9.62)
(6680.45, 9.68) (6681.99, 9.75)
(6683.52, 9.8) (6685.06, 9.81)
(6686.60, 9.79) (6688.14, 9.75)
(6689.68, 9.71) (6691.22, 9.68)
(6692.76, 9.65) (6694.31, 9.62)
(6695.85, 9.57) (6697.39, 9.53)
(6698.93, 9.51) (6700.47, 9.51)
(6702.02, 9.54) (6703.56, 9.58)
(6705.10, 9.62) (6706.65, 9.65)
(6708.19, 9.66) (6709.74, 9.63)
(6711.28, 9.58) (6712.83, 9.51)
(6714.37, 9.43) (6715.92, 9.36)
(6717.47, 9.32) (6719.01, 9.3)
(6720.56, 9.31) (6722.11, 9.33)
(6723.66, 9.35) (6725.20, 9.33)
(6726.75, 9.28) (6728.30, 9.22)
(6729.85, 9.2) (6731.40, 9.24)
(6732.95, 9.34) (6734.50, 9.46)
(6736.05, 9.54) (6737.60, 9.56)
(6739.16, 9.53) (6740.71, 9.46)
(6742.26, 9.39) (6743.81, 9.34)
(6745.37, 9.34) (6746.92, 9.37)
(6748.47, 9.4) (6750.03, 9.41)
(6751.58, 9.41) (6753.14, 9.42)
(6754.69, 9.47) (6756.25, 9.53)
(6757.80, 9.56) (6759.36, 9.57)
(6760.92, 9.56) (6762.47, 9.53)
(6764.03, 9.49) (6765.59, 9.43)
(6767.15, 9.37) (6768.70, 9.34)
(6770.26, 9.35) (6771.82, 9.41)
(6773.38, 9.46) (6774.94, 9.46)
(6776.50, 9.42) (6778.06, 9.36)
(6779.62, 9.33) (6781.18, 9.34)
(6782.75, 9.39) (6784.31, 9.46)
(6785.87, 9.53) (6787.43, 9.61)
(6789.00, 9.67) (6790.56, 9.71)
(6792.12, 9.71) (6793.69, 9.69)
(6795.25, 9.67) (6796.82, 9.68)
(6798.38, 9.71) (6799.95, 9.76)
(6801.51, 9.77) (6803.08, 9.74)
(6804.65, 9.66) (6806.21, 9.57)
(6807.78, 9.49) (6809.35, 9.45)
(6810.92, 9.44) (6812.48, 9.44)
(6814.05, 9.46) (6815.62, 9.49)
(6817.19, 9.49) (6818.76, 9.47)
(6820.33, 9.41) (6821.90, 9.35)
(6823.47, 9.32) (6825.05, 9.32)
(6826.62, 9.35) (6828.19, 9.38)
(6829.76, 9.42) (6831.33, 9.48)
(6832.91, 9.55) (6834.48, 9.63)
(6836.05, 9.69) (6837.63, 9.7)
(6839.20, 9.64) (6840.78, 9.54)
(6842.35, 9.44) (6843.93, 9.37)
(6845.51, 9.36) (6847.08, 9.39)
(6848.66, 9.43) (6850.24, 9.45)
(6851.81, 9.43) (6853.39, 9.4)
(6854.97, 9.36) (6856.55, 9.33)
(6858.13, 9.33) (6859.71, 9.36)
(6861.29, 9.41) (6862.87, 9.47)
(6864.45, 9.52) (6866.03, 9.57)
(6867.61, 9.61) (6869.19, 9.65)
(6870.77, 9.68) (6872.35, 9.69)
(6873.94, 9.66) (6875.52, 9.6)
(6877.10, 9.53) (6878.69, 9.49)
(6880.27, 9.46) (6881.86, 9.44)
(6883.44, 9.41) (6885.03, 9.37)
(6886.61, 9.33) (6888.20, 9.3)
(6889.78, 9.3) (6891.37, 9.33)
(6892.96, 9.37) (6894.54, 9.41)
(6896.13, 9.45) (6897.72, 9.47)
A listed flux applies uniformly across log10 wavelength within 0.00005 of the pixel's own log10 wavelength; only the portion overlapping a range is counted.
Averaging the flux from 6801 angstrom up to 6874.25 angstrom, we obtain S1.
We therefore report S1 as 9.49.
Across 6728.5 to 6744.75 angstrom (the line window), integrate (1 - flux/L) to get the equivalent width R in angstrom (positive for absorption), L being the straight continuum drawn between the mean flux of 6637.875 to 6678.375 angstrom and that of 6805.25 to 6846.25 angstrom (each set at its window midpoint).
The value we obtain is 0.3 angstrom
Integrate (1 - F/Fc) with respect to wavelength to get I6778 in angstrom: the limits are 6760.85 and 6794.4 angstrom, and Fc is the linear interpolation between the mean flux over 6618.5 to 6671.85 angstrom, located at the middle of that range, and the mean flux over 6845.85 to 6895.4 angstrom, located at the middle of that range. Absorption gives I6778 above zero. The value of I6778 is 0.3 angstrom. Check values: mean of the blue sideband 9.72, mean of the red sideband 9.45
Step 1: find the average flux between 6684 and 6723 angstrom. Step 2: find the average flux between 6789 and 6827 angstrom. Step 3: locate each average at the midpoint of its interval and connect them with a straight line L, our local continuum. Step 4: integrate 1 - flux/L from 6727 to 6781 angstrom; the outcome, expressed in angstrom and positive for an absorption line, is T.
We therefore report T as 0.8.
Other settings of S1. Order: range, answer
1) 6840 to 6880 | 9.48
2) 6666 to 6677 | 9.6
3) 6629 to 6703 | 9.67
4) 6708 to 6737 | 9.39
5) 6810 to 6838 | 9.46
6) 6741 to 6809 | 9.51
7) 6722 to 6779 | 9.41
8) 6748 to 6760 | 9.47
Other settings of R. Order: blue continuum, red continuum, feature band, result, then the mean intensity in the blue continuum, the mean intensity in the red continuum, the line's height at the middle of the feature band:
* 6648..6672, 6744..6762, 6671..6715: -0.4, 9.6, 9.46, 9.55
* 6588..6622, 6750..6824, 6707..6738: 0.6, 9.75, 9.51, 9.59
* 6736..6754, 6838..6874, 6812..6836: 0.0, 9.43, 9.48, 9.46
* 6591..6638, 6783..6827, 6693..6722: 0.5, 9.79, 9.55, 9.67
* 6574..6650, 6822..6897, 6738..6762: 0.4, 9.76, 9.46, 9.6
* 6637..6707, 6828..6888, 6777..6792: 0.1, 9.63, 9.49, 9.55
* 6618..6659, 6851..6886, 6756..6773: 0.2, 9.74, 9.49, 9.61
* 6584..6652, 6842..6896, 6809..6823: 0.1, 9.77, 9.45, 9.52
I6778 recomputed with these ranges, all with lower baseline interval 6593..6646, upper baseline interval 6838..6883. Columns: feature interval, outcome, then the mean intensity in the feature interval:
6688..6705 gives 0.1 angstrom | 9.6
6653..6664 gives 0.1 angstrom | 9.62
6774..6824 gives 0.1 angstrom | 9.53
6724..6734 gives 0.4 angstrom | 9.28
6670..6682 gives 0.1 angstrom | 9.61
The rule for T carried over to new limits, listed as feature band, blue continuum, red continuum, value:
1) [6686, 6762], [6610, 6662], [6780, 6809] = 1.6 angstrom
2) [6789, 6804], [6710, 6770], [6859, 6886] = -0.4 angstrom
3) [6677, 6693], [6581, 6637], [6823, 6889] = 0.0 angstrom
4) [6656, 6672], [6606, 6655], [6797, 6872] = 0.1 angstrom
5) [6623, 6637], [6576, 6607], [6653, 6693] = -0.3 angstrom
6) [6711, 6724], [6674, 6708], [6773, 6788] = 0.3 angstrom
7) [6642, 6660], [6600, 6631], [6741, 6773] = 0.2 angstrom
